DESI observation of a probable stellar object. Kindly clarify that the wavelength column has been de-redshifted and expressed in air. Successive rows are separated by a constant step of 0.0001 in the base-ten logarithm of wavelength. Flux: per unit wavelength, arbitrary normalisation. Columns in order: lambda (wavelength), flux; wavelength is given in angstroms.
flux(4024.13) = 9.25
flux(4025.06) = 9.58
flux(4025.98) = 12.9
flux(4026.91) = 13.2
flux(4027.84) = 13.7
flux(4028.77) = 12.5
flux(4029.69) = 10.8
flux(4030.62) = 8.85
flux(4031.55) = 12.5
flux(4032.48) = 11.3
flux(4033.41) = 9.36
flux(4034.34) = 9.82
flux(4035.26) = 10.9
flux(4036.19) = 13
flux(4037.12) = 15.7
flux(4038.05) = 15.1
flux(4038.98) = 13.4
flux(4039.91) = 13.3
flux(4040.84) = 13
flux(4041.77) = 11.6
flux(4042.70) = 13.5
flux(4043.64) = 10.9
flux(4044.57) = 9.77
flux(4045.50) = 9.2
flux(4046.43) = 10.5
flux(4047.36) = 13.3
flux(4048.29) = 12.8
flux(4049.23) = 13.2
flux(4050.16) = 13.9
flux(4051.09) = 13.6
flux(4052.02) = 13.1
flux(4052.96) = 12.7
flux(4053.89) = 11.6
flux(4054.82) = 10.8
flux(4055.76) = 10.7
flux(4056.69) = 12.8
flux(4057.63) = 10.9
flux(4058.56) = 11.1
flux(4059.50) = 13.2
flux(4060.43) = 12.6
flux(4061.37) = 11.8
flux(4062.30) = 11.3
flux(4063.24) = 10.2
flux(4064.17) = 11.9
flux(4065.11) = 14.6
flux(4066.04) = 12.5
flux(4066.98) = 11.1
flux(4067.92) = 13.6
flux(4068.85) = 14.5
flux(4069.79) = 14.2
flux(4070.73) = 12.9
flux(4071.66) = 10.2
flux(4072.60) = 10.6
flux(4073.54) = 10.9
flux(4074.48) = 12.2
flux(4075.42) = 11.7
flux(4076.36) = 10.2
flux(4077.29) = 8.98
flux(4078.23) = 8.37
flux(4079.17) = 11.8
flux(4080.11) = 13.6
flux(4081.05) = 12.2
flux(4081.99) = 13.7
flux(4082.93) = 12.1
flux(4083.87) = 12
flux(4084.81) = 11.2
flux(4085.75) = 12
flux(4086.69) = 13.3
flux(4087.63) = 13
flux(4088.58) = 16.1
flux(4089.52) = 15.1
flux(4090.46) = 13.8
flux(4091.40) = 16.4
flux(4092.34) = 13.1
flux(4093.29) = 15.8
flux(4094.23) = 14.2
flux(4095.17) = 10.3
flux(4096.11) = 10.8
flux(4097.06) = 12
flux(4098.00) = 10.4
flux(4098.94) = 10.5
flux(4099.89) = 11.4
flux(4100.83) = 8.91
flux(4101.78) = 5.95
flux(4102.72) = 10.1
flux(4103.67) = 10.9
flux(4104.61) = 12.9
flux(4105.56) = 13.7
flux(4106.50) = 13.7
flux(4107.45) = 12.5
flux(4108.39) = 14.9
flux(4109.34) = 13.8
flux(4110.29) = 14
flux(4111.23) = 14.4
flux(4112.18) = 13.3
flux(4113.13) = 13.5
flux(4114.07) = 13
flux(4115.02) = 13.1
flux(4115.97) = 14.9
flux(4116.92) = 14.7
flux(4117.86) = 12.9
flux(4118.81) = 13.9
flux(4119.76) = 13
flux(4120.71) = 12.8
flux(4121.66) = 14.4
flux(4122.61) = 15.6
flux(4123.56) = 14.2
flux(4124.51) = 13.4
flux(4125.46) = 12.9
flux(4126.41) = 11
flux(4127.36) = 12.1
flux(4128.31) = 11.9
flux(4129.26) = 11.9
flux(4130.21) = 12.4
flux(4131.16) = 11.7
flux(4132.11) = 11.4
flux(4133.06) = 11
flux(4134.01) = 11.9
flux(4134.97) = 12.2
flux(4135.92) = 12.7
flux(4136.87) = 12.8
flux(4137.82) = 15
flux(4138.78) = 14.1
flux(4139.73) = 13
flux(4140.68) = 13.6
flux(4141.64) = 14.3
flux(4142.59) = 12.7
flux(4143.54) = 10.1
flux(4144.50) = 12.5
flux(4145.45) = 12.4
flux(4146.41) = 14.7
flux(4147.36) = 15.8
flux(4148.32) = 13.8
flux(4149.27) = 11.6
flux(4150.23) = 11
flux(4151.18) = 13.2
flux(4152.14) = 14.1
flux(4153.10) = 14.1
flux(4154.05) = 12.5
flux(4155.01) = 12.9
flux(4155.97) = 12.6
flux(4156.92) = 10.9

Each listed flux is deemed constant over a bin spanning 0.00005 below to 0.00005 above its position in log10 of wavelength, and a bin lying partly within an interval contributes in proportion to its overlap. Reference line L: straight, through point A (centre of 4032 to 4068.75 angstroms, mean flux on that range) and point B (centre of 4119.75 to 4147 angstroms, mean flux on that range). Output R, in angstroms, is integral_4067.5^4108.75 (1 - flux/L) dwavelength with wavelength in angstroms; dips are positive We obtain 0.9 angstroms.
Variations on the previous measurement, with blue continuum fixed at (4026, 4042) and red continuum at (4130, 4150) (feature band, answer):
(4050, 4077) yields 0.7 angstroms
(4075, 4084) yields 0.8 angstroms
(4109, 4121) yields -0.9 angstroms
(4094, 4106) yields 1.7 angstroms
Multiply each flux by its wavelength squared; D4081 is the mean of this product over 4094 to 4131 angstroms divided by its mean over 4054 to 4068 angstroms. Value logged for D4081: 1.08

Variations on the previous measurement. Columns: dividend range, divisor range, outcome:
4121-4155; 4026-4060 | 1.12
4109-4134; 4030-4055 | 1.12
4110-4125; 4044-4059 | 1.20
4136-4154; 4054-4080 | 1.17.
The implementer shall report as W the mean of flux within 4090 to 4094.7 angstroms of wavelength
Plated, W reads 14.7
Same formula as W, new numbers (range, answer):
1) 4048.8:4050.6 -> 13.6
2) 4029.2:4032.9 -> 10.9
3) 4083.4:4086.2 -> 11.7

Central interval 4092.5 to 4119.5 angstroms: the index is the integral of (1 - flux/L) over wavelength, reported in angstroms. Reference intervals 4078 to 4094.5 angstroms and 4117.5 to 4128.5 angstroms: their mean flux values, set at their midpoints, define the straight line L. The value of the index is 1.4 angstroms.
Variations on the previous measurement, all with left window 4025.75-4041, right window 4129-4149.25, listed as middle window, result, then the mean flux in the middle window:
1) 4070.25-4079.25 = 1.3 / 10.7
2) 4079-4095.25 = -1.1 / 13.4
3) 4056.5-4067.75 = 0.4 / 12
